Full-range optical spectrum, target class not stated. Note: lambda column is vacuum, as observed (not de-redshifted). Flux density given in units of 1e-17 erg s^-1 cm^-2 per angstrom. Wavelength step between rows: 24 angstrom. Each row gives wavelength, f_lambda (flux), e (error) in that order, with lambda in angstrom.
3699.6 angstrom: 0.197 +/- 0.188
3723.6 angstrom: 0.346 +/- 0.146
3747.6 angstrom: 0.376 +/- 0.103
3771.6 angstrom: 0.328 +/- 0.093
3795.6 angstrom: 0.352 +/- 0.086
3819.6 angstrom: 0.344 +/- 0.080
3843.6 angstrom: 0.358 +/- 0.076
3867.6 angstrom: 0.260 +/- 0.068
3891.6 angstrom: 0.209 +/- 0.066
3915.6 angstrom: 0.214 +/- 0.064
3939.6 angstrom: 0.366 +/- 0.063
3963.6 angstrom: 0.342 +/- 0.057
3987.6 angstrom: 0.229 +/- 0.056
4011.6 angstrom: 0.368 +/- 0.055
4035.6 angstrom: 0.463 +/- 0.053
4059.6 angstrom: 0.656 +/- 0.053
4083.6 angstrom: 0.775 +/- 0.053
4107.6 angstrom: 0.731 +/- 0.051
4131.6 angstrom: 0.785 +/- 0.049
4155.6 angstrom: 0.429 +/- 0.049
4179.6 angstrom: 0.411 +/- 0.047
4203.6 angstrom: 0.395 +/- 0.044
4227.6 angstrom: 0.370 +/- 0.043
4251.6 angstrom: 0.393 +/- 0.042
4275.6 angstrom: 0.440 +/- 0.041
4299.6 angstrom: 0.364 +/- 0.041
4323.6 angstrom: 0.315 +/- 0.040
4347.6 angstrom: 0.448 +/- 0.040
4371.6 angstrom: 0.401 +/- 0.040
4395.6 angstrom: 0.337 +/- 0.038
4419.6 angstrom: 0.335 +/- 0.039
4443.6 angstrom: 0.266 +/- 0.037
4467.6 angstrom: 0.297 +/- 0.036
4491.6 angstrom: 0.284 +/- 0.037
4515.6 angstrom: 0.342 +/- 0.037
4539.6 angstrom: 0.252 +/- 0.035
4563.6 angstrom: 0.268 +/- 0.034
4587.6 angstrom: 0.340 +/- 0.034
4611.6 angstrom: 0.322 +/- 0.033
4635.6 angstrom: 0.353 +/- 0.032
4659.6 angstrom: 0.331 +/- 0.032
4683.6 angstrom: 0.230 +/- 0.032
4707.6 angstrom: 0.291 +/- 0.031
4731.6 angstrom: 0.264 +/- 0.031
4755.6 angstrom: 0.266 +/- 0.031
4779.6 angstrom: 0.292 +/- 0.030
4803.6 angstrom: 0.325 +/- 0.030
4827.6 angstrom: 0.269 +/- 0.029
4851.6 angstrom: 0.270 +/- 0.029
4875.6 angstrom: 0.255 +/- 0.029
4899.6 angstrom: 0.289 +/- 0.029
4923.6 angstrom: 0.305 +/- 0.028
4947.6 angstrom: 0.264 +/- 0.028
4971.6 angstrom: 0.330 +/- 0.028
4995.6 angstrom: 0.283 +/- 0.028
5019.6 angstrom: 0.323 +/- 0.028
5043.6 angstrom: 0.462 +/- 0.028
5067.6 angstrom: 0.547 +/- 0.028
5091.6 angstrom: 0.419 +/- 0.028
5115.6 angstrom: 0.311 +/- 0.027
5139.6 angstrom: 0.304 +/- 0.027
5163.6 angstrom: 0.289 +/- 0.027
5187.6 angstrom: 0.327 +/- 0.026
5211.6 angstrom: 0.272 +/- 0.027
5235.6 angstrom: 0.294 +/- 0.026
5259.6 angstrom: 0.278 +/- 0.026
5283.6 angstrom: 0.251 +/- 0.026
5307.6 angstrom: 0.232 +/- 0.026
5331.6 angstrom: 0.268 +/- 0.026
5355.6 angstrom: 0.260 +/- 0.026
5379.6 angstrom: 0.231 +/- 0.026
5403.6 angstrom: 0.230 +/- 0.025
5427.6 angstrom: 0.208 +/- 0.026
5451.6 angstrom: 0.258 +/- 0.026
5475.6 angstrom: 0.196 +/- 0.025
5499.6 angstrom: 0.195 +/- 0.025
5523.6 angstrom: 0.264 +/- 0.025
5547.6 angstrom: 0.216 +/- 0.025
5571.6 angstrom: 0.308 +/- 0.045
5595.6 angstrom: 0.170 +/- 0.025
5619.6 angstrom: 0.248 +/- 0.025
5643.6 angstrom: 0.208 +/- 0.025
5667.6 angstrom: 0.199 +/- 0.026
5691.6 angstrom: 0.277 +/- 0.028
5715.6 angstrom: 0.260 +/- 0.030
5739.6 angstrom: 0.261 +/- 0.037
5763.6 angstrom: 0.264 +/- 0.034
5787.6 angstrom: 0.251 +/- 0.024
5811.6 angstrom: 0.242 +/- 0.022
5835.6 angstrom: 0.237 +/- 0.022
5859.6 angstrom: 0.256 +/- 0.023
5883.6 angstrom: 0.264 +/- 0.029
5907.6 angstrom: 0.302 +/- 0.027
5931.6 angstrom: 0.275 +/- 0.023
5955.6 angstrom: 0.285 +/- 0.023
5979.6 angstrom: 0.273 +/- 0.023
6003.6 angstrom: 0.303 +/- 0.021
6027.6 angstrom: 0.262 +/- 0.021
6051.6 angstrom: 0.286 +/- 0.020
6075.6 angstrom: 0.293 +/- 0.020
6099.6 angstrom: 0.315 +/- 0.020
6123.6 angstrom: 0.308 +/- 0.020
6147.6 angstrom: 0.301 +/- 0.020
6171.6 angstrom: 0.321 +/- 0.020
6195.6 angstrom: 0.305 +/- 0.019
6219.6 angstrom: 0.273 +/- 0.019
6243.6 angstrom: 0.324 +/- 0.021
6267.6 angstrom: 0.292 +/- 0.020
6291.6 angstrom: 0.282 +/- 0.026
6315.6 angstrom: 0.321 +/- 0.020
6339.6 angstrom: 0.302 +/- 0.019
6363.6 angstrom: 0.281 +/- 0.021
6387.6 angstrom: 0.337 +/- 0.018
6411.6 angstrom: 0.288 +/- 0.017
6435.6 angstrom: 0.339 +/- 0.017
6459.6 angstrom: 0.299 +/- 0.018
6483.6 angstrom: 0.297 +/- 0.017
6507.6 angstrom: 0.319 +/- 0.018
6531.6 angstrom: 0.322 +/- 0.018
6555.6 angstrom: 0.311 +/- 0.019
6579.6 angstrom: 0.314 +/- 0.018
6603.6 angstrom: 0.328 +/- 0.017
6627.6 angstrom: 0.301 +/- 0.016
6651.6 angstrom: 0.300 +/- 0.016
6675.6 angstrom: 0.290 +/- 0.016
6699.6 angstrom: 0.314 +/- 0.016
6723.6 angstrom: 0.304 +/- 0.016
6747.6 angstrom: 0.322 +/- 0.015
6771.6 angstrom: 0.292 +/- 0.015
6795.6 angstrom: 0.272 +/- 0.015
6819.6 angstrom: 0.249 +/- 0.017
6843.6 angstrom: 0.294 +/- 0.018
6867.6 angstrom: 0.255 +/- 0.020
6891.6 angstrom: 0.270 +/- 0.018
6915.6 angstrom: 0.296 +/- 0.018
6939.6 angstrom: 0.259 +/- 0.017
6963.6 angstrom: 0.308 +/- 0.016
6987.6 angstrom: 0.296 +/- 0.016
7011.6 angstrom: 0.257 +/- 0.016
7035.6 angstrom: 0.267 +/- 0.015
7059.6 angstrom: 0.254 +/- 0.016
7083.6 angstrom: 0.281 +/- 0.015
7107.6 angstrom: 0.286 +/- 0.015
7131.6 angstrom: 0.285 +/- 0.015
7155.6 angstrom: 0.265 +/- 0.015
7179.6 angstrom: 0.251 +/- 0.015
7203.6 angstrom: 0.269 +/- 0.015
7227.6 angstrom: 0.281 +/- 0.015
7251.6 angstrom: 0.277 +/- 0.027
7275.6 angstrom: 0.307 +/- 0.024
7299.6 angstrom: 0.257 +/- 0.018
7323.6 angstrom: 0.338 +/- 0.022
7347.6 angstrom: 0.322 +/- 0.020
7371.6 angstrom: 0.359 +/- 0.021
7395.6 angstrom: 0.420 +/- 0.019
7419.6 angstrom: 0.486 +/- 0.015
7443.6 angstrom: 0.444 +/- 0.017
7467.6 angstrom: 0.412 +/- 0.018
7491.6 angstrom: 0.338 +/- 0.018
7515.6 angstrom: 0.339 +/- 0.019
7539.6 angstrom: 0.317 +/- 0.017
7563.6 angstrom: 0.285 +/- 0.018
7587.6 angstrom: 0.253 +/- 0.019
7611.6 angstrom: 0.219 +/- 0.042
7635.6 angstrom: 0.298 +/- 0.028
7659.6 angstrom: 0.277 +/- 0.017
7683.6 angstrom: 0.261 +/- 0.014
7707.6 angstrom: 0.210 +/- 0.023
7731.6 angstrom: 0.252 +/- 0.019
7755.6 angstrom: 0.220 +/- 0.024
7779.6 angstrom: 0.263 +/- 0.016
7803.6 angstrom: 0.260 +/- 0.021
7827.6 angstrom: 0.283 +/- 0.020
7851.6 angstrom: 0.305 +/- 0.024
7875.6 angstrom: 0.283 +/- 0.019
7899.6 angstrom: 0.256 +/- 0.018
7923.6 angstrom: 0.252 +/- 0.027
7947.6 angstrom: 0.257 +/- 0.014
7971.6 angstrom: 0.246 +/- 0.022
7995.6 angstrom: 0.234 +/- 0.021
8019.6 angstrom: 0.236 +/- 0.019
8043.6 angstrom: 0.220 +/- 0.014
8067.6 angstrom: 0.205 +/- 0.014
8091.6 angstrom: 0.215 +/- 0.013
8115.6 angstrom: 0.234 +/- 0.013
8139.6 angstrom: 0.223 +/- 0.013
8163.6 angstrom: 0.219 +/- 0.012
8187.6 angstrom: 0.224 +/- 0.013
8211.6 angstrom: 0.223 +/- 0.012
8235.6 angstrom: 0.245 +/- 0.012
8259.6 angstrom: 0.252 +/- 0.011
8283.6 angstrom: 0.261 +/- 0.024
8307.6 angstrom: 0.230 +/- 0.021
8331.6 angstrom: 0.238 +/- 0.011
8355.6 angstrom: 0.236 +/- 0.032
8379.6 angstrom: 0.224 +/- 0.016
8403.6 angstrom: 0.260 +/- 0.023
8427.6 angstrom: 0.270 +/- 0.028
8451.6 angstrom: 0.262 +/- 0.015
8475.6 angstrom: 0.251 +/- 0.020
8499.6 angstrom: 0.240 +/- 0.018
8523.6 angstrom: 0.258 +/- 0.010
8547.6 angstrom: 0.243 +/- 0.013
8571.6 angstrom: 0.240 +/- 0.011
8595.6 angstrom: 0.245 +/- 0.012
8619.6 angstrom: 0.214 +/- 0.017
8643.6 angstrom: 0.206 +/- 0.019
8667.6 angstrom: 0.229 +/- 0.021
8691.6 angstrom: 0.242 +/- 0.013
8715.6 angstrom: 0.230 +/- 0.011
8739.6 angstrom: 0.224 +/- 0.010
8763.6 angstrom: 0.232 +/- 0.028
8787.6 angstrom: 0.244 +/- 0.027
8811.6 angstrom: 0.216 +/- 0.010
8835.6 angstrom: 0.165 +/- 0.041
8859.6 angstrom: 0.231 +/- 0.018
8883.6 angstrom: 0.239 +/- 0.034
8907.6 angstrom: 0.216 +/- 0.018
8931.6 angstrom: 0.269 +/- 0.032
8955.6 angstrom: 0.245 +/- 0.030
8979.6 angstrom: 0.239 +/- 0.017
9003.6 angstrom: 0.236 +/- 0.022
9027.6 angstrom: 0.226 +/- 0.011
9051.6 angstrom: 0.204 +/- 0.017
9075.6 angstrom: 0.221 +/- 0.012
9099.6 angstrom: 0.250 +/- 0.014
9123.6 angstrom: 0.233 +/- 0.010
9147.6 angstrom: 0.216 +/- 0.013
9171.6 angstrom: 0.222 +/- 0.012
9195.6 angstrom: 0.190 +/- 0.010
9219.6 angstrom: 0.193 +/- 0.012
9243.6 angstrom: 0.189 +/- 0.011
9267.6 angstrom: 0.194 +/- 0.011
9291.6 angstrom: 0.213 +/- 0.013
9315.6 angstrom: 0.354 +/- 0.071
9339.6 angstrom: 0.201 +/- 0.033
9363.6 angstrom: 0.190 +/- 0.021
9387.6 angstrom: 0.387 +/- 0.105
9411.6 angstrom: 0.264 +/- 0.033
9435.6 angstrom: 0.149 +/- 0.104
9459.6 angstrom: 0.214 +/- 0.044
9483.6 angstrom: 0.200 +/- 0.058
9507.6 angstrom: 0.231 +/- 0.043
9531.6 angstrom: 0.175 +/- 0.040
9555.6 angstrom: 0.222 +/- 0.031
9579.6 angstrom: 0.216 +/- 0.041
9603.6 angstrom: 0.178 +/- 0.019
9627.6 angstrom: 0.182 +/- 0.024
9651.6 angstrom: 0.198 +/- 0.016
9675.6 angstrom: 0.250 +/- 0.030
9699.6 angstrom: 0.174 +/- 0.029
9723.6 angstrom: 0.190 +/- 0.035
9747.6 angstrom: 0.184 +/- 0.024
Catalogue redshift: 1.65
